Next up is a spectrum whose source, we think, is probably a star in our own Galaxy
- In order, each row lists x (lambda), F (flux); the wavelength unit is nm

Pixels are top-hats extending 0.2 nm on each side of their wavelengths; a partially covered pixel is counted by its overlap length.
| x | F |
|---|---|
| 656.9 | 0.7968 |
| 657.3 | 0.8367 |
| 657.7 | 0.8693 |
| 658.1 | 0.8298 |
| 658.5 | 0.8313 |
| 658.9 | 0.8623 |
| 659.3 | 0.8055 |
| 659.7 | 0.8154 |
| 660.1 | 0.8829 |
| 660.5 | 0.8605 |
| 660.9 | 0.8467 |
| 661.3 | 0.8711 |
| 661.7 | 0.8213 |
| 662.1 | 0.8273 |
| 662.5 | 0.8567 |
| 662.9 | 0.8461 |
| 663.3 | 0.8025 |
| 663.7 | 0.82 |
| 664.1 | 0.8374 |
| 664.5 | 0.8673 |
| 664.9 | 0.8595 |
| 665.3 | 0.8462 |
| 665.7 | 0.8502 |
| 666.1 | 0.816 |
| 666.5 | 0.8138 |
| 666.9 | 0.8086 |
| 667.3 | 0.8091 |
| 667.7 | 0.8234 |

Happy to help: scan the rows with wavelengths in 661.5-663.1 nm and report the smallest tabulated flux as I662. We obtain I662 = 0.8213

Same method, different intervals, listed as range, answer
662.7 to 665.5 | 0.8025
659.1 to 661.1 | 0.8055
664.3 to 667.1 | 0.8086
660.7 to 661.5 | 0.8467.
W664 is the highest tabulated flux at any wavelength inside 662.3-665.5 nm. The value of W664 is 0.8673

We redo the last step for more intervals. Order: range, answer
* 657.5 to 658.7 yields 0.8693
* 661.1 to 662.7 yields 0.8711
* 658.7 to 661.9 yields 0.8829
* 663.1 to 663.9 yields 0.82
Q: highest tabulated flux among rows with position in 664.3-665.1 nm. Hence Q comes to 0.8673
